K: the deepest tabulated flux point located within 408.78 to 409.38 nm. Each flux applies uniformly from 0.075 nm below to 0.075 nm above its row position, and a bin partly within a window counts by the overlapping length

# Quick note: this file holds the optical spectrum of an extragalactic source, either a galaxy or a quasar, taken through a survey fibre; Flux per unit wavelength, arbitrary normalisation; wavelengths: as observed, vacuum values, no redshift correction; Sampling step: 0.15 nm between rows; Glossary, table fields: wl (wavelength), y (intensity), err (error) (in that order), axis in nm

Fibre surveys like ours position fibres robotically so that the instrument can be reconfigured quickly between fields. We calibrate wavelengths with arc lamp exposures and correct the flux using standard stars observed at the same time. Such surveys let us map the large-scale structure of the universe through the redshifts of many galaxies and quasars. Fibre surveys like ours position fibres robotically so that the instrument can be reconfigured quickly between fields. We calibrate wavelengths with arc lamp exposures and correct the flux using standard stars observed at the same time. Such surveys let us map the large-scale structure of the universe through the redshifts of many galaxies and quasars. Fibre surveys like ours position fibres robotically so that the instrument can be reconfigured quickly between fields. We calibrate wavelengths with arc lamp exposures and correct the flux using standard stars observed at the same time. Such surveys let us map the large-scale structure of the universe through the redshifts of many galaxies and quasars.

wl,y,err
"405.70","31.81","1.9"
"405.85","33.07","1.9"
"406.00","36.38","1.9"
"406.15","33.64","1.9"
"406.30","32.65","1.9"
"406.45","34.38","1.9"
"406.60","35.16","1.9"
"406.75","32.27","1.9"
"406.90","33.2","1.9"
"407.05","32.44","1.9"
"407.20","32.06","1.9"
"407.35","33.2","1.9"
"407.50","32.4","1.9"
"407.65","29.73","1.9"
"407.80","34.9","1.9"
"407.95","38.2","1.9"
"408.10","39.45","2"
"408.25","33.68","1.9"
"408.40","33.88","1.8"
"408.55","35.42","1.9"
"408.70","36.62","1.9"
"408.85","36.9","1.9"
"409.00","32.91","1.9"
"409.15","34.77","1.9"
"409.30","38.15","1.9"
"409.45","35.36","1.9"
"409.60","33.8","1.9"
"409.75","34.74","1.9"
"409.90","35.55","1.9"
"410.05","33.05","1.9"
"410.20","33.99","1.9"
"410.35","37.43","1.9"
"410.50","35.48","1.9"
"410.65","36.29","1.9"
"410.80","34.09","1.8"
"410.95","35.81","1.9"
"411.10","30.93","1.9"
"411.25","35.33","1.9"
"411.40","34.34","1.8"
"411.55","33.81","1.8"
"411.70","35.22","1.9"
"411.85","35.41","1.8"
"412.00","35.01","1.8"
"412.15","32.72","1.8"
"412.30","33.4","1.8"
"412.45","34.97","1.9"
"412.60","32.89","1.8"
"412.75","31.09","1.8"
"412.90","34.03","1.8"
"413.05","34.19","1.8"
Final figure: 32.91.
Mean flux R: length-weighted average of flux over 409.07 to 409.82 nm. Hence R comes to 35.4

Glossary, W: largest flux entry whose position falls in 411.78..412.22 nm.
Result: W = 35.41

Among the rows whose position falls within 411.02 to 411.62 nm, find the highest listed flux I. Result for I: 35.33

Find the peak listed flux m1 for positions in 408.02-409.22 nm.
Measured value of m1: 39.45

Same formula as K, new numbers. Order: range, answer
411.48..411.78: 33.81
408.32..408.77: 33.88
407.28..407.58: 32.4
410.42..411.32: 30.93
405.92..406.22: 33.64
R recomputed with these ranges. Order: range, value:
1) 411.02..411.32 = 33.1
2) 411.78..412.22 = 34.4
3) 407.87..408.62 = 36.1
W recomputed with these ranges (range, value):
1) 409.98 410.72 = 37.43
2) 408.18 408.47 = 33.88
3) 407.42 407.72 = 32.4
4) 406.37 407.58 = 35.16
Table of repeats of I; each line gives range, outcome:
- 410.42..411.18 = 36.29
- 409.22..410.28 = 38.15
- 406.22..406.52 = 34.38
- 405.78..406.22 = 36.38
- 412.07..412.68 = 34.97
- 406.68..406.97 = 33.2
